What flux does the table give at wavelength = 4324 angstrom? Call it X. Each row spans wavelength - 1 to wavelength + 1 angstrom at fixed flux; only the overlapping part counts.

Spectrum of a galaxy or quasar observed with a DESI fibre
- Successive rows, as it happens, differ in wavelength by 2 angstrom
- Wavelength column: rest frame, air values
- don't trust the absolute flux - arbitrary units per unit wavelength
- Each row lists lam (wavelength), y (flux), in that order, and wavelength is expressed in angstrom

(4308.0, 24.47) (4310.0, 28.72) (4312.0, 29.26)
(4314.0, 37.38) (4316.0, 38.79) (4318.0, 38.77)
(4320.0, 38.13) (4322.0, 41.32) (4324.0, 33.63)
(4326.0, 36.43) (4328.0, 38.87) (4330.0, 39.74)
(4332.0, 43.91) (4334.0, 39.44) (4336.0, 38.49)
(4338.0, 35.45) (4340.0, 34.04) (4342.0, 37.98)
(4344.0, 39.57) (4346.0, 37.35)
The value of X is 33.63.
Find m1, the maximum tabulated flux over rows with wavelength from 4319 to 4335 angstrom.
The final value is 43.91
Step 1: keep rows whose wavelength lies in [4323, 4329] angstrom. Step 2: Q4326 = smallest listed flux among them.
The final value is 33.63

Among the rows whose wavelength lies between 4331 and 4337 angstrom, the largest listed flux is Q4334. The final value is 43.91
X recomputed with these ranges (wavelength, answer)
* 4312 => 29.26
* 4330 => 39.74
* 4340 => 34.04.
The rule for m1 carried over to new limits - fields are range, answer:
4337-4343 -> 37.98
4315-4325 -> 41.32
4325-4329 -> 38.87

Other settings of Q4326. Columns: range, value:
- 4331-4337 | 38.49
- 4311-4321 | 29.26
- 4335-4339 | 35.45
